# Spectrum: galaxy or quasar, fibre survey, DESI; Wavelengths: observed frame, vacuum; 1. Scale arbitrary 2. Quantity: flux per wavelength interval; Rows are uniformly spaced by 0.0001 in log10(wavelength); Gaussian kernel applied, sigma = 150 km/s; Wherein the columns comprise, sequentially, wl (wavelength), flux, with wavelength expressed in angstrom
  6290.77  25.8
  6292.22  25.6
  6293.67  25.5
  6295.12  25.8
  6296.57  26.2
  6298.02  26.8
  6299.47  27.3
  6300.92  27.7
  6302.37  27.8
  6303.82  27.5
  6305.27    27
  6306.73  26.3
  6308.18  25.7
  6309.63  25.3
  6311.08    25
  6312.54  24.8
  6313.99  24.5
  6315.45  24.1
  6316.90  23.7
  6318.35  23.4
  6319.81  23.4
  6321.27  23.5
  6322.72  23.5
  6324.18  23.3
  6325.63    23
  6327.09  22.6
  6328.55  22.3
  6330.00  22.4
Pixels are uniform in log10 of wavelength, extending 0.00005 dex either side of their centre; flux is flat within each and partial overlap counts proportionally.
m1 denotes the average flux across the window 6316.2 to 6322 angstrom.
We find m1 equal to 23.5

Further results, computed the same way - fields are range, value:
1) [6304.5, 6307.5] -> 26.6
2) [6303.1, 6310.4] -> 26.4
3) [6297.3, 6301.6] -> 27.3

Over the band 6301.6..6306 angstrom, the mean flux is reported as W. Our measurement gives 27.4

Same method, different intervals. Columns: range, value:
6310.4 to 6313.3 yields 24.9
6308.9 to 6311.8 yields 25.2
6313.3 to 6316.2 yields 24.3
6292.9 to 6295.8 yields 25.6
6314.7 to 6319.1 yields 23.7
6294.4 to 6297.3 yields 26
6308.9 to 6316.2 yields 24.7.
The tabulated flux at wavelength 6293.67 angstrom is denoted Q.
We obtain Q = 25.5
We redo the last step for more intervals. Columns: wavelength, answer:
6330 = 22.4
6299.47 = 27.3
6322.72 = 23.5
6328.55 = 22.3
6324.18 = 23.3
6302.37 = 27.8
